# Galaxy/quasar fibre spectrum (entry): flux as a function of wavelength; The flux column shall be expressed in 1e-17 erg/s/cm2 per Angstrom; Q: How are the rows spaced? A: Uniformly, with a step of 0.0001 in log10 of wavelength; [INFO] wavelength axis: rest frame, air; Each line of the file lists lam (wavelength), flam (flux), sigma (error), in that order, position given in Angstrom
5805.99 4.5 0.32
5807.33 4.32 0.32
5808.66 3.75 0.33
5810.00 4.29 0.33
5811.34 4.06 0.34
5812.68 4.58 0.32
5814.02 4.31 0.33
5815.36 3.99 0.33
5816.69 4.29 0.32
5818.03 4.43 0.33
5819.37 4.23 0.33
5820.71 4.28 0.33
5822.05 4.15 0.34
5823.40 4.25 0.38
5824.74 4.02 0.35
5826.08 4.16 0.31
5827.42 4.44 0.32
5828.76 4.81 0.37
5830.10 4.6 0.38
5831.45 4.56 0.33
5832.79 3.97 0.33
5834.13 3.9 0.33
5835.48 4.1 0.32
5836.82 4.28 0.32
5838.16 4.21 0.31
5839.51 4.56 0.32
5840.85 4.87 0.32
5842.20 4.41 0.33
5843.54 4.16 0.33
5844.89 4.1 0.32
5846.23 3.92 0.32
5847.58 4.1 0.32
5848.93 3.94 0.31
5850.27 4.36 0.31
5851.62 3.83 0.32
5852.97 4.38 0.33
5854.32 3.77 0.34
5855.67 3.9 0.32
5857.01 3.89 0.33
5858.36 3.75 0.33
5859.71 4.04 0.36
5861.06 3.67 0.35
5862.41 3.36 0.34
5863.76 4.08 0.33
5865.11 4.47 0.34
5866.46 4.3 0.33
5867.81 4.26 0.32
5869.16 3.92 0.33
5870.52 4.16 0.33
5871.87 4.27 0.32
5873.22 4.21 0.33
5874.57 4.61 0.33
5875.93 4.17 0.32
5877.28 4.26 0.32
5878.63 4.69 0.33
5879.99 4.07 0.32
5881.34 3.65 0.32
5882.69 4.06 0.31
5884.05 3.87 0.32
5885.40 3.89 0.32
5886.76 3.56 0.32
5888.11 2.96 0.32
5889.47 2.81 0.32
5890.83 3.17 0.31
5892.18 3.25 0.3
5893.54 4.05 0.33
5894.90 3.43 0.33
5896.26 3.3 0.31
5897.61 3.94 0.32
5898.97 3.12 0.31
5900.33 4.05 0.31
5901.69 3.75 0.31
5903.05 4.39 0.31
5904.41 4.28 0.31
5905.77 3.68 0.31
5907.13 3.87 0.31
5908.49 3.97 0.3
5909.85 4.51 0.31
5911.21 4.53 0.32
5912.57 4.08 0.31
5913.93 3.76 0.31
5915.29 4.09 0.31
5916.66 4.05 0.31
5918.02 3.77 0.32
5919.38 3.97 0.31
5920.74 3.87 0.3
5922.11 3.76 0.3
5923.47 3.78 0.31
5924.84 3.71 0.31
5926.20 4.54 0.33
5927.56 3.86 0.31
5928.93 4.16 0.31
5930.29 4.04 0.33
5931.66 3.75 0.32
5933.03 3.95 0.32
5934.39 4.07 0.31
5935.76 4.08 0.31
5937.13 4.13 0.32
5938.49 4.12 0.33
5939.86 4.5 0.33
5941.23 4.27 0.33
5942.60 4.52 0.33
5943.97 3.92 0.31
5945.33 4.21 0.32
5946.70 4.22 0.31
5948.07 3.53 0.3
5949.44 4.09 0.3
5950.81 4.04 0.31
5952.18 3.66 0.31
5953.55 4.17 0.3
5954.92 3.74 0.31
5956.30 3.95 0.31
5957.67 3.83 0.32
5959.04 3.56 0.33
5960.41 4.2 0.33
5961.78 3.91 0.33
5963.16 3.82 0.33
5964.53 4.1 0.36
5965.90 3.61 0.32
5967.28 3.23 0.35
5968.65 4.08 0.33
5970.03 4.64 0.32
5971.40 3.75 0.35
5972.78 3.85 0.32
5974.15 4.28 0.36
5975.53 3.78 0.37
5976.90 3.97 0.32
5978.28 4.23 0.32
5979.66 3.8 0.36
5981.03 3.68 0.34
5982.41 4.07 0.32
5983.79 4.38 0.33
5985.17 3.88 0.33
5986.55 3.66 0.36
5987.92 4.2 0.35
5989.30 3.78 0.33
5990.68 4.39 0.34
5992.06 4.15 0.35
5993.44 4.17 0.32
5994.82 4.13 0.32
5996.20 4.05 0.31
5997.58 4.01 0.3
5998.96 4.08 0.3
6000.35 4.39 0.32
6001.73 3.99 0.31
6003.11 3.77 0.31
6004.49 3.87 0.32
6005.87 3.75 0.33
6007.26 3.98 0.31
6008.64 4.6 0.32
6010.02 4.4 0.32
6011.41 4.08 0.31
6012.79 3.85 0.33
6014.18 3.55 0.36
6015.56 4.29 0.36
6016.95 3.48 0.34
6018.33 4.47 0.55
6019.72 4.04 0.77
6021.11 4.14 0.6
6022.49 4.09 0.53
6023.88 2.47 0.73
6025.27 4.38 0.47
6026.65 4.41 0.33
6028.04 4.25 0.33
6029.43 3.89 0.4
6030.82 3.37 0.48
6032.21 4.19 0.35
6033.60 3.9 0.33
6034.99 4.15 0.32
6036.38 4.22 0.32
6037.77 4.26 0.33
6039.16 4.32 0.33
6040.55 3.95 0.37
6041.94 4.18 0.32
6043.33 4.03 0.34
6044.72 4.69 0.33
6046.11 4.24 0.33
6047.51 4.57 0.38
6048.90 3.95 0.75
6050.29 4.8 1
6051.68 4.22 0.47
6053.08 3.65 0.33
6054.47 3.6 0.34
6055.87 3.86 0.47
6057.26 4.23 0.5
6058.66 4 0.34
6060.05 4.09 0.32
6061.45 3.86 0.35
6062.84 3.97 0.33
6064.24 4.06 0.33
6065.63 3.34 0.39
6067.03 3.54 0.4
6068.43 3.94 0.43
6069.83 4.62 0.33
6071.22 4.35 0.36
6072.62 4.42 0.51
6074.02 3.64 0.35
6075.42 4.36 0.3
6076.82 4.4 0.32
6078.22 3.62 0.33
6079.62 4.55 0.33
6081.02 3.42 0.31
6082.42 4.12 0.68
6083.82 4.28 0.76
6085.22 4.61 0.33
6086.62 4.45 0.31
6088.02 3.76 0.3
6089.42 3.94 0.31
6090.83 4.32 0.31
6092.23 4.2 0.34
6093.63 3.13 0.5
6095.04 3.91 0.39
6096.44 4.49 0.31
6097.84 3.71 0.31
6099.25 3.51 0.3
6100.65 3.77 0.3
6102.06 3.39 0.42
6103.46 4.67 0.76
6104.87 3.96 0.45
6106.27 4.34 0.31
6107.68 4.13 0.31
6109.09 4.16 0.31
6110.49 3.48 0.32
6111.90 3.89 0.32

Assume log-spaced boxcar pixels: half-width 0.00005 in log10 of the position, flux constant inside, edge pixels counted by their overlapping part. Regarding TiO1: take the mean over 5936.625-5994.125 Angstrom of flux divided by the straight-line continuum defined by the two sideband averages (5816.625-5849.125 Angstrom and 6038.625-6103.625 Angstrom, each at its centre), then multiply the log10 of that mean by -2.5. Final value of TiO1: 0.04 mag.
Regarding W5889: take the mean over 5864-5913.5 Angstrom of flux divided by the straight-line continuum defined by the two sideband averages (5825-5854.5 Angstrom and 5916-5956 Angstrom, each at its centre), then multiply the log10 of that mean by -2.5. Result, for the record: 0.05 mag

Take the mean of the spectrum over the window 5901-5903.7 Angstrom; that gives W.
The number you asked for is 4.06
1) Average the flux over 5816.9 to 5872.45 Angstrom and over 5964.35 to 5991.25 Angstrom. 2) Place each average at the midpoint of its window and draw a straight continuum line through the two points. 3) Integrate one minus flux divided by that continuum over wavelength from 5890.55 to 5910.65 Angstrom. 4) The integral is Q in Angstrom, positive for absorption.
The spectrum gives 1.4 Angstrom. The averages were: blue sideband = 4.17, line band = 3.8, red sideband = 3.96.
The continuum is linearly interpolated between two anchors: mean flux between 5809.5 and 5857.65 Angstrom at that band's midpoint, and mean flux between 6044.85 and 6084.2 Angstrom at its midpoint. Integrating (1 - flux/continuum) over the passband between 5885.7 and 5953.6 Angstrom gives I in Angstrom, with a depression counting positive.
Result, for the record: 4.27 Angstrom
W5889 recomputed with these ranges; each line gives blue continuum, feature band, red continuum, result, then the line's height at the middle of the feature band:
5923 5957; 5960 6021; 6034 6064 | 0.02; 4.08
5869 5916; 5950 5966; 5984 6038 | 0.02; 3.96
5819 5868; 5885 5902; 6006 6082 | 0.19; 4.13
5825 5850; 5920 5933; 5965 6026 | 0.05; 4.12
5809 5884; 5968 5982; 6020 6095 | 0.03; 4.1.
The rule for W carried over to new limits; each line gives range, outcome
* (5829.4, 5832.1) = 4.57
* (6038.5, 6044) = 4.12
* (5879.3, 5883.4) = 3.92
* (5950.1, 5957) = 3.91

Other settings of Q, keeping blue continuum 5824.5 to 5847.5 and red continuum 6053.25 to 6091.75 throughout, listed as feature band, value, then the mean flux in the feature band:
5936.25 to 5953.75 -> 0.3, 4.11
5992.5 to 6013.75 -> 0.3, 4.07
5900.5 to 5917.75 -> 0.6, 4.07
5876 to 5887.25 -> 0.6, 4.02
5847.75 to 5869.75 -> 1.4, 4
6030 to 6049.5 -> -0.3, 4.14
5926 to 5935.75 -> 0.4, 4.03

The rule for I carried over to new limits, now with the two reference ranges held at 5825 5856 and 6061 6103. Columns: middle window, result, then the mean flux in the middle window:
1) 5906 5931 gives 0.9 Angstrom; 4.01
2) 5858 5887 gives 0.9 Angstrom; 4.07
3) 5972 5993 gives 0.4 Angstrom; 4.01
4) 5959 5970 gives 0.6 Angstrom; 3.88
